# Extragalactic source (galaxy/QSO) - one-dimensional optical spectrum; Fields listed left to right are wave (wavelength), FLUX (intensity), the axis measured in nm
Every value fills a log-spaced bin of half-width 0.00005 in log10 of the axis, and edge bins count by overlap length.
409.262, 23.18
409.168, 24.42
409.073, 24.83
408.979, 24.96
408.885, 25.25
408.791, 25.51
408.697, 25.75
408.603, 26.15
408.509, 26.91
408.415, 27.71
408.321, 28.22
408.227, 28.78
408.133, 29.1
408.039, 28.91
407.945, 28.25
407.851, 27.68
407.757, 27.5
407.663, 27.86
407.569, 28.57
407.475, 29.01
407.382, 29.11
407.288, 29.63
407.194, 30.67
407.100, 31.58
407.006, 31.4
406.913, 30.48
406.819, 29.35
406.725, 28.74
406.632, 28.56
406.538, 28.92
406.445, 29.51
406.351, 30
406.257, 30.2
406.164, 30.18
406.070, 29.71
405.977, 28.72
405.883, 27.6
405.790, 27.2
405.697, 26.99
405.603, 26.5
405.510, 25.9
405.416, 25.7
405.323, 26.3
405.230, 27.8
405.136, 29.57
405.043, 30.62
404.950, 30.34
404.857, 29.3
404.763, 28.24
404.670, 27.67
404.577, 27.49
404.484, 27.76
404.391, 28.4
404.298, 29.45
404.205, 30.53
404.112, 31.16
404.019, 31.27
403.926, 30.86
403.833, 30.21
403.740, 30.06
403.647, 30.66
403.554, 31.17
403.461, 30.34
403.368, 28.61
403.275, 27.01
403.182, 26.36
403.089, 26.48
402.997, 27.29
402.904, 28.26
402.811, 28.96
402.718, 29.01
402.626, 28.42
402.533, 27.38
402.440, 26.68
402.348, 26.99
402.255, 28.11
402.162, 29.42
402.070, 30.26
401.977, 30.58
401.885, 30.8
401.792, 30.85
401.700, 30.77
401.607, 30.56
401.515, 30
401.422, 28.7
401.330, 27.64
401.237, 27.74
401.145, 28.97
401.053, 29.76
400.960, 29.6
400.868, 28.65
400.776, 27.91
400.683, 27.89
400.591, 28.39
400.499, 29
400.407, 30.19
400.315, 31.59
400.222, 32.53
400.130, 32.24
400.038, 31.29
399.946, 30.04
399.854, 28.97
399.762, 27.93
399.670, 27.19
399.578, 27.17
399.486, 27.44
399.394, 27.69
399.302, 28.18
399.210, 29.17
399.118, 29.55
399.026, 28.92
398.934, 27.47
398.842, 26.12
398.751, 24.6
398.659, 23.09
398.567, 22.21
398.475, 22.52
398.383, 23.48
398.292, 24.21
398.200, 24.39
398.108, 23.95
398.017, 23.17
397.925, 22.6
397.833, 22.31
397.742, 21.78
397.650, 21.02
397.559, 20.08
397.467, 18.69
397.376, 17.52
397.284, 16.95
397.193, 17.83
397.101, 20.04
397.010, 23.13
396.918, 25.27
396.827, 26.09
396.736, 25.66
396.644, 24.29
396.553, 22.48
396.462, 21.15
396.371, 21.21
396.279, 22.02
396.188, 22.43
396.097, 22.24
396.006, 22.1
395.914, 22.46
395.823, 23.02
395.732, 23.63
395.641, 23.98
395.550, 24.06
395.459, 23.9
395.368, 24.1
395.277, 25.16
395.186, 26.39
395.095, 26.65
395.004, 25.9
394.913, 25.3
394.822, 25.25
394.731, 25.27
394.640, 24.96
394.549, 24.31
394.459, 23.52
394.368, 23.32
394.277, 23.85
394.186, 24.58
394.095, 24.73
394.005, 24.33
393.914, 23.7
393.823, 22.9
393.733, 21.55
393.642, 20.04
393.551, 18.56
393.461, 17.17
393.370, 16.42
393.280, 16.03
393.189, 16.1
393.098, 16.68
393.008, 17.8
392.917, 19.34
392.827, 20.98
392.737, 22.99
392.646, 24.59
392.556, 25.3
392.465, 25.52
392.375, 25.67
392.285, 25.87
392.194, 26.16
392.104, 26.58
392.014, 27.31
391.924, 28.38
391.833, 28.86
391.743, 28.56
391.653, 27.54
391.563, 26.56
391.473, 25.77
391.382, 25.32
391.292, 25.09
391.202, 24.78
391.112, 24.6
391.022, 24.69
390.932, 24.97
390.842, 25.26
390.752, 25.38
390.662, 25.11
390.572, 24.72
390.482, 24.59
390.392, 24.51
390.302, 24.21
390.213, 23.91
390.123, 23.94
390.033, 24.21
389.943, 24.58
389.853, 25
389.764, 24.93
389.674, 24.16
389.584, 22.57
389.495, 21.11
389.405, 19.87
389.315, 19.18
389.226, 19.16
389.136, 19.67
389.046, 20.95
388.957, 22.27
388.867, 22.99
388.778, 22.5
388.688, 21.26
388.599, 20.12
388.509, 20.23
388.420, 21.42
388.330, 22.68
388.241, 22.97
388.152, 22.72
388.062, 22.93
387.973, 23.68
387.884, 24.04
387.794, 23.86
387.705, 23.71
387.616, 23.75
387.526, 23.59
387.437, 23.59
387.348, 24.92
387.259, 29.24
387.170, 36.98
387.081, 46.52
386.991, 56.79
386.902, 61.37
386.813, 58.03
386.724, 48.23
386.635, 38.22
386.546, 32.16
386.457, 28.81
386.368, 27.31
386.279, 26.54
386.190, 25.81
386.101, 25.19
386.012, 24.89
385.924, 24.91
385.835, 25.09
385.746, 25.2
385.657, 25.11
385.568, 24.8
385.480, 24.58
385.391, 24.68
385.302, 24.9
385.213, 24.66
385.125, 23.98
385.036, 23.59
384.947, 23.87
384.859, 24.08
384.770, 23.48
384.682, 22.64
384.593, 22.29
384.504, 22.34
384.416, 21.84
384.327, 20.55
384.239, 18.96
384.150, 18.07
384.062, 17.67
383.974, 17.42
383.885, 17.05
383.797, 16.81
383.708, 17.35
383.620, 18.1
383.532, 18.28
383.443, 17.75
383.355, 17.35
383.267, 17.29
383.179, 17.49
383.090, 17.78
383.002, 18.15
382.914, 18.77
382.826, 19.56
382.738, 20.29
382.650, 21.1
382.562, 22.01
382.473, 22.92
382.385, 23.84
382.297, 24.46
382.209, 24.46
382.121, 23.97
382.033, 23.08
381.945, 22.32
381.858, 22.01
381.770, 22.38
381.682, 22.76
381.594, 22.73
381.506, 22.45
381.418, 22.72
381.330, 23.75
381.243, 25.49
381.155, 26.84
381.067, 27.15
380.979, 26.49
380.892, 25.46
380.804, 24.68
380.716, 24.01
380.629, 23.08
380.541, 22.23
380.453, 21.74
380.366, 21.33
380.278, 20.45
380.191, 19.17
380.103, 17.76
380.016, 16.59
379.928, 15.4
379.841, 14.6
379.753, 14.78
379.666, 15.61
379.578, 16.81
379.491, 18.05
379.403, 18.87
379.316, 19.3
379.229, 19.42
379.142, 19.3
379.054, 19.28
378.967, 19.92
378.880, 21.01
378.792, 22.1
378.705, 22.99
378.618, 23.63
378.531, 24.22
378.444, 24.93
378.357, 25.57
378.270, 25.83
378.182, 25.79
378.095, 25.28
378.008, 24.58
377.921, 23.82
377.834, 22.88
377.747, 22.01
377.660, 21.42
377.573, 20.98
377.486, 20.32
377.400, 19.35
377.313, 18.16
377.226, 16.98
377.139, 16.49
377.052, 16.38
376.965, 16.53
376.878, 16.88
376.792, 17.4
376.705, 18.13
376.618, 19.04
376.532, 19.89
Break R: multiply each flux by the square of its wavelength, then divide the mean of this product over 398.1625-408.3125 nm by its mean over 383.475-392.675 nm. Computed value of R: 1.2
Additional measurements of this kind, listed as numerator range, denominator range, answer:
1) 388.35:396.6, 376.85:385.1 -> 1.18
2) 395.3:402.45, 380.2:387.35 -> 1.12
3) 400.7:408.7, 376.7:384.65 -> 1.57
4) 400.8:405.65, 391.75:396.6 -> 1.30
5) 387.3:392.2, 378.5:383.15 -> 1.18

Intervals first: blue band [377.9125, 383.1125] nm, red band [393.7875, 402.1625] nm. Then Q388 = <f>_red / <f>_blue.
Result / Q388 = 1.18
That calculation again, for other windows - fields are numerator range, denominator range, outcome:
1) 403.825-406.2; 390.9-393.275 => 1.18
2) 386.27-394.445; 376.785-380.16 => 1.27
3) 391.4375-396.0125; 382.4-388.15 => 0.93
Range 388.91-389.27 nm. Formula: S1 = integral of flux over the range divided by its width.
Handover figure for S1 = 20.5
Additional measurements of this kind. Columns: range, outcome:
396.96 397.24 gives 20.4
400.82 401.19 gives 29.3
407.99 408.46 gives 28.5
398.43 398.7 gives 22.6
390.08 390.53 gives 24.3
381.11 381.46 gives 24.7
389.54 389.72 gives 23.3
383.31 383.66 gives 17.9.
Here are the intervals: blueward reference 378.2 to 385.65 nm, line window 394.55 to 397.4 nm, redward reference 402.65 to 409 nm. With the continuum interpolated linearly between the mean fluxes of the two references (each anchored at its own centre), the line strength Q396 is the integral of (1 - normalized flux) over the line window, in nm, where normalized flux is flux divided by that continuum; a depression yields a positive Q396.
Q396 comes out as 0.25 nm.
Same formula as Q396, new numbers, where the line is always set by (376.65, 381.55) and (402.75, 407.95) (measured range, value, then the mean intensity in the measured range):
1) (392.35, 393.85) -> 0.289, 20.4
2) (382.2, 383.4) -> 0.100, 20.3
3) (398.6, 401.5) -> -0.133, 28.6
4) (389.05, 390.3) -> 0.088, 22.5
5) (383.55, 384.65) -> 0.169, 19.1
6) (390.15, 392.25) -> -0.095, 25.8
